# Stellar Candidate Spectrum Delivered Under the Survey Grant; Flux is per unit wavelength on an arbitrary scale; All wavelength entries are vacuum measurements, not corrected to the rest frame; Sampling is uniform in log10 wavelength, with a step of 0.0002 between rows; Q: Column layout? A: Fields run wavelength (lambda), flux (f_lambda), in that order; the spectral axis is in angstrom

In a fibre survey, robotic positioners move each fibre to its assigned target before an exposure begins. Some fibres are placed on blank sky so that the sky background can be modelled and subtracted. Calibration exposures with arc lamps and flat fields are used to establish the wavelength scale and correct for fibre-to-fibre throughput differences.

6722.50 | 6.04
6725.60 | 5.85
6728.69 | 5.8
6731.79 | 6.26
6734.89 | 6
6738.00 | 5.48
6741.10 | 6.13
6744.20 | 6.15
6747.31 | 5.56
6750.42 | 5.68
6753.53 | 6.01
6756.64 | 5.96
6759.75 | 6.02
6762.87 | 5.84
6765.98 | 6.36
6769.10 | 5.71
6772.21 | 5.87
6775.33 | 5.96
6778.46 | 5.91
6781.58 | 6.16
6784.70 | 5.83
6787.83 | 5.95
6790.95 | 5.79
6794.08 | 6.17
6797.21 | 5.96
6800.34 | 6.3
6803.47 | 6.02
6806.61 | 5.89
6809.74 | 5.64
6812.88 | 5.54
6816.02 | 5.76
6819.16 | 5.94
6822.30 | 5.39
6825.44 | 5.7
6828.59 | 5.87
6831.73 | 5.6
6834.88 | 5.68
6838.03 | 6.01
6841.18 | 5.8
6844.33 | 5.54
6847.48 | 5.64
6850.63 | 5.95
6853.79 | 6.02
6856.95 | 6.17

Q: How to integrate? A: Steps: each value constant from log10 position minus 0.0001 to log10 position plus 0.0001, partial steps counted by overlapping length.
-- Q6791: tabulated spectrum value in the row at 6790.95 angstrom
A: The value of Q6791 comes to 5.79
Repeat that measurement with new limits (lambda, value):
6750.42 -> 5.68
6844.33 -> 5.54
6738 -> 5.48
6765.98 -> 6.36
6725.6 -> 5.85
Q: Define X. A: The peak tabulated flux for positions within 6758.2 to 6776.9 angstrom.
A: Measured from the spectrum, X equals 6.36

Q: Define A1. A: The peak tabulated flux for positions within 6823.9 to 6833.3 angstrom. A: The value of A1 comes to 5.87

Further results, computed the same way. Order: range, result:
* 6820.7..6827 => 5.7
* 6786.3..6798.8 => 6.17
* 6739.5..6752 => 6.15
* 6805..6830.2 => 5.94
